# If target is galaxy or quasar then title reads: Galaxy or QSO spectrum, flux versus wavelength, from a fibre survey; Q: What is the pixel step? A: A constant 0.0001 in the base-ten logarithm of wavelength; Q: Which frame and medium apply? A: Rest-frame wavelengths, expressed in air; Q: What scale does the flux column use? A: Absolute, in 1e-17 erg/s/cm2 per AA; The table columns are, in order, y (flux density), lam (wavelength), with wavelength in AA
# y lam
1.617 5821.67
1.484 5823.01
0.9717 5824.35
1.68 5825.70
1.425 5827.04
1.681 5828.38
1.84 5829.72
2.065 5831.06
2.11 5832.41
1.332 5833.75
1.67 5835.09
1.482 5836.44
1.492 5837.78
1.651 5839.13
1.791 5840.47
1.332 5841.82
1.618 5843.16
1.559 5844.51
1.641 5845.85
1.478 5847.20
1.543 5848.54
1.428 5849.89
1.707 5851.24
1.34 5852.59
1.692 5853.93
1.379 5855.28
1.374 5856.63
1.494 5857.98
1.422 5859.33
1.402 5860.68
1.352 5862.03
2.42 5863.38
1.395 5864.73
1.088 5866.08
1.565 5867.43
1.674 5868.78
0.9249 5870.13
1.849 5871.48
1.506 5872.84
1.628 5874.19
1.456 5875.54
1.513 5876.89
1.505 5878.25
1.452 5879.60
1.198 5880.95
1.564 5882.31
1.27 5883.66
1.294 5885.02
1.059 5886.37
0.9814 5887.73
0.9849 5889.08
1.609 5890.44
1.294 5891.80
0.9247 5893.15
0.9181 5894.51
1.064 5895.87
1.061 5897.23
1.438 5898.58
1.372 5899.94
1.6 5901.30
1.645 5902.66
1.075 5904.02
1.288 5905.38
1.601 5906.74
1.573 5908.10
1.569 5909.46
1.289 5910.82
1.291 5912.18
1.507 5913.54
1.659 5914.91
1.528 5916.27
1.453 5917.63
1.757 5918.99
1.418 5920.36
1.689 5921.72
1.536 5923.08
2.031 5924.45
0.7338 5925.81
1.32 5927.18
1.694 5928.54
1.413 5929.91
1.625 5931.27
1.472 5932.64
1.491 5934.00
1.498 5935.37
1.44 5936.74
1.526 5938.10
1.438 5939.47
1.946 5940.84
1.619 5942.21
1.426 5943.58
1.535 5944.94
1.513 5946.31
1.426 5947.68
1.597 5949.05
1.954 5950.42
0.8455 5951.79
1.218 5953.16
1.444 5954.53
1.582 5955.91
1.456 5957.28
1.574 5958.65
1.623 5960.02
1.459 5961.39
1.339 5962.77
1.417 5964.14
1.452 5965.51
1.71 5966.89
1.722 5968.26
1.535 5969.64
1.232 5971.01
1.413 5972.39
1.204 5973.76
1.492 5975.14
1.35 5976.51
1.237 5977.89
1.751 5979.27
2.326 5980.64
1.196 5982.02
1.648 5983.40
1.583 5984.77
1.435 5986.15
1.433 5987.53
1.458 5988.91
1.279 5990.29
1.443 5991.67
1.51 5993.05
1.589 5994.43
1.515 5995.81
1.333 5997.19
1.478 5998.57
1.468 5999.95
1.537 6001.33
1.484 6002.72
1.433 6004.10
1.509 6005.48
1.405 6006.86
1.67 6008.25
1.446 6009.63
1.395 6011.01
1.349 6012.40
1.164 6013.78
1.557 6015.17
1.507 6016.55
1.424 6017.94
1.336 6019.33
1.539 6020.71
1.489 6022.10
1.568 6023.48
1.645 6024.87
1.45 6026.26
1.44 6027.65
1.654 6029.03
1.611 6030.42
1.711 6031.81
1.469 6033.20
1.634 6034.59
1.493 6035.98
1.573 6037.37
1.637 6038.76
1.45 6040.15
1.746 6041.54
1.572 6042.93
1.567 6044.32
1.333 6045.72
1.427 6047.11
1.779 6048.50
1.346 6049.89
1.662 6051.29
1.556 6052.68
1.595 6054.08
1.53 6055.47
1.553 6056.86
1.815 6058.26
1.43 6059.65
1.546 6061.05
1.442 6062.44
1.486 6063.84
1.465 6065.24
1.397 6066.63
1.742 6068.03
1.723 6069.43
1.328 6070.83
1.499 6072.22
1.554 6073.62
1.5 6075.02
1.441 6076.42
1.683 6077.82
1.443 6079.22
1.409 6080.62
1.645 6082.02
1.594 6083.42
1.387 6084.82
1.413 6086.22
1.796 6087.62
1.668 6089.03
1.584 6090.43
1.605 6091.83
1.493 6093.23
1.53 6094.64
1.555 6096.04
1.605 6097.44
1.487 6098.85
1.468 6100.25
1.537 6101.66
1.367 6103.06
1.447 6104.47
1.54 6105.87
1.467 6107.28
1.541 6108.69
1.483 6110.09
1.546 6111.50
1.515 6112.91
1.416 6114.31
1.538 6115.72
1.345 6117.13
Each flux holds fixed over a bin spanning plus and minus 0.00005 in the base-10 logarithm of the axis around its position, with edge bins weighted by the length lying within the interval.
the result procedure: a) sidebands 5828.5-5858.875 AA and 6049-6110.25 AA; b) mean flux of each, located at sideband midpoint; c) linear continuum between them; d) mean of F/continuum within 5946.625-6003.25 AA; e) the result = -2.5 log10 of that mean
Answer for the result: 0.05 mag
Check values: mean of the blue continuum 1.59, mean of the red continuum 1.53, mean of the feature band 1.48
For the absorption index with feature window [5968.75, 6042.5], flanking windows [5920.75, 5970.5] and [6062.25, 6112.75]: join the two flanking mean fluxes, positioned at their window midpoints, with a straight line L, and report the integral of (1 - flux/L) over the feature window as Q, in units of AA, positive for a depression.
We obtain 0.90 AA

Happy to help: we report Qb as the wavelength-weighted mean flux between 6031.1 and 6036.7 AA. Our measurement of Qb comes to 1.58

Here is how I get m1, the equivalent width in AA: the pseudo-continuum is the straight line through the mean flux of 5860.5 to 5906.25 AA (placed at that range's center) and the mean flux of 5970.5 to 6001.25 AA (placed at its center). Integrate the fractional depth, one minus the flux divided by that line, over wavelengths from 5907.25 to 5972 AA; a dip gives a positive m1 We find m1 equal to -3.5 AA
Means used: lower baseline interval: 1.36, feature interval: 1.5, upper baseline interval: 1.47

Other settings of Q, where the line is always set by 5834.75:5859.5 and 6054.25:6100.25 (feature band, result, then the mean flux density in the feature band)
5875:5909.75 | 4.9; 1.32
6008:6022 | 1.0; 1.43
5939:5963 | 0.5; 1.5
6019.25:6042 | -0.3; 1.56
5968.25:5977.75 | 0.9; 1.39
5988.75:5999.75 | 0.6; 1.45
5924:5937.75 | 0.6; 1.46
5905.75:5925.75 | 0.0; 1.53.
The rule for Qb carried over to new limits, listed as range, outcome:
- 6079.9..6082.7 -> 1.53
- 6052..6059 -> 1.61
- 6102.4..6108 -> 1.45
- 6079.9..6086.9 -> 1.49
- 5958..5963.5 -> 1.5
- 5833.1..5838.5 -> 1.49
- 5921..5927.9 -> 1.46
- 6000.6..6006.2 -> 1.49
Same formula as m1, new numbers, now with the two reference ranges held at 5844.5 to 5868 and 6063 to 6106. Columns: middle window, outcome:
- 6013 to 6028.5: 0.6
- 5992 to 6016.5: 1.0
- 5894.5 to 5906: 1.7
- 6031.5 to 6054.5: -0.5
